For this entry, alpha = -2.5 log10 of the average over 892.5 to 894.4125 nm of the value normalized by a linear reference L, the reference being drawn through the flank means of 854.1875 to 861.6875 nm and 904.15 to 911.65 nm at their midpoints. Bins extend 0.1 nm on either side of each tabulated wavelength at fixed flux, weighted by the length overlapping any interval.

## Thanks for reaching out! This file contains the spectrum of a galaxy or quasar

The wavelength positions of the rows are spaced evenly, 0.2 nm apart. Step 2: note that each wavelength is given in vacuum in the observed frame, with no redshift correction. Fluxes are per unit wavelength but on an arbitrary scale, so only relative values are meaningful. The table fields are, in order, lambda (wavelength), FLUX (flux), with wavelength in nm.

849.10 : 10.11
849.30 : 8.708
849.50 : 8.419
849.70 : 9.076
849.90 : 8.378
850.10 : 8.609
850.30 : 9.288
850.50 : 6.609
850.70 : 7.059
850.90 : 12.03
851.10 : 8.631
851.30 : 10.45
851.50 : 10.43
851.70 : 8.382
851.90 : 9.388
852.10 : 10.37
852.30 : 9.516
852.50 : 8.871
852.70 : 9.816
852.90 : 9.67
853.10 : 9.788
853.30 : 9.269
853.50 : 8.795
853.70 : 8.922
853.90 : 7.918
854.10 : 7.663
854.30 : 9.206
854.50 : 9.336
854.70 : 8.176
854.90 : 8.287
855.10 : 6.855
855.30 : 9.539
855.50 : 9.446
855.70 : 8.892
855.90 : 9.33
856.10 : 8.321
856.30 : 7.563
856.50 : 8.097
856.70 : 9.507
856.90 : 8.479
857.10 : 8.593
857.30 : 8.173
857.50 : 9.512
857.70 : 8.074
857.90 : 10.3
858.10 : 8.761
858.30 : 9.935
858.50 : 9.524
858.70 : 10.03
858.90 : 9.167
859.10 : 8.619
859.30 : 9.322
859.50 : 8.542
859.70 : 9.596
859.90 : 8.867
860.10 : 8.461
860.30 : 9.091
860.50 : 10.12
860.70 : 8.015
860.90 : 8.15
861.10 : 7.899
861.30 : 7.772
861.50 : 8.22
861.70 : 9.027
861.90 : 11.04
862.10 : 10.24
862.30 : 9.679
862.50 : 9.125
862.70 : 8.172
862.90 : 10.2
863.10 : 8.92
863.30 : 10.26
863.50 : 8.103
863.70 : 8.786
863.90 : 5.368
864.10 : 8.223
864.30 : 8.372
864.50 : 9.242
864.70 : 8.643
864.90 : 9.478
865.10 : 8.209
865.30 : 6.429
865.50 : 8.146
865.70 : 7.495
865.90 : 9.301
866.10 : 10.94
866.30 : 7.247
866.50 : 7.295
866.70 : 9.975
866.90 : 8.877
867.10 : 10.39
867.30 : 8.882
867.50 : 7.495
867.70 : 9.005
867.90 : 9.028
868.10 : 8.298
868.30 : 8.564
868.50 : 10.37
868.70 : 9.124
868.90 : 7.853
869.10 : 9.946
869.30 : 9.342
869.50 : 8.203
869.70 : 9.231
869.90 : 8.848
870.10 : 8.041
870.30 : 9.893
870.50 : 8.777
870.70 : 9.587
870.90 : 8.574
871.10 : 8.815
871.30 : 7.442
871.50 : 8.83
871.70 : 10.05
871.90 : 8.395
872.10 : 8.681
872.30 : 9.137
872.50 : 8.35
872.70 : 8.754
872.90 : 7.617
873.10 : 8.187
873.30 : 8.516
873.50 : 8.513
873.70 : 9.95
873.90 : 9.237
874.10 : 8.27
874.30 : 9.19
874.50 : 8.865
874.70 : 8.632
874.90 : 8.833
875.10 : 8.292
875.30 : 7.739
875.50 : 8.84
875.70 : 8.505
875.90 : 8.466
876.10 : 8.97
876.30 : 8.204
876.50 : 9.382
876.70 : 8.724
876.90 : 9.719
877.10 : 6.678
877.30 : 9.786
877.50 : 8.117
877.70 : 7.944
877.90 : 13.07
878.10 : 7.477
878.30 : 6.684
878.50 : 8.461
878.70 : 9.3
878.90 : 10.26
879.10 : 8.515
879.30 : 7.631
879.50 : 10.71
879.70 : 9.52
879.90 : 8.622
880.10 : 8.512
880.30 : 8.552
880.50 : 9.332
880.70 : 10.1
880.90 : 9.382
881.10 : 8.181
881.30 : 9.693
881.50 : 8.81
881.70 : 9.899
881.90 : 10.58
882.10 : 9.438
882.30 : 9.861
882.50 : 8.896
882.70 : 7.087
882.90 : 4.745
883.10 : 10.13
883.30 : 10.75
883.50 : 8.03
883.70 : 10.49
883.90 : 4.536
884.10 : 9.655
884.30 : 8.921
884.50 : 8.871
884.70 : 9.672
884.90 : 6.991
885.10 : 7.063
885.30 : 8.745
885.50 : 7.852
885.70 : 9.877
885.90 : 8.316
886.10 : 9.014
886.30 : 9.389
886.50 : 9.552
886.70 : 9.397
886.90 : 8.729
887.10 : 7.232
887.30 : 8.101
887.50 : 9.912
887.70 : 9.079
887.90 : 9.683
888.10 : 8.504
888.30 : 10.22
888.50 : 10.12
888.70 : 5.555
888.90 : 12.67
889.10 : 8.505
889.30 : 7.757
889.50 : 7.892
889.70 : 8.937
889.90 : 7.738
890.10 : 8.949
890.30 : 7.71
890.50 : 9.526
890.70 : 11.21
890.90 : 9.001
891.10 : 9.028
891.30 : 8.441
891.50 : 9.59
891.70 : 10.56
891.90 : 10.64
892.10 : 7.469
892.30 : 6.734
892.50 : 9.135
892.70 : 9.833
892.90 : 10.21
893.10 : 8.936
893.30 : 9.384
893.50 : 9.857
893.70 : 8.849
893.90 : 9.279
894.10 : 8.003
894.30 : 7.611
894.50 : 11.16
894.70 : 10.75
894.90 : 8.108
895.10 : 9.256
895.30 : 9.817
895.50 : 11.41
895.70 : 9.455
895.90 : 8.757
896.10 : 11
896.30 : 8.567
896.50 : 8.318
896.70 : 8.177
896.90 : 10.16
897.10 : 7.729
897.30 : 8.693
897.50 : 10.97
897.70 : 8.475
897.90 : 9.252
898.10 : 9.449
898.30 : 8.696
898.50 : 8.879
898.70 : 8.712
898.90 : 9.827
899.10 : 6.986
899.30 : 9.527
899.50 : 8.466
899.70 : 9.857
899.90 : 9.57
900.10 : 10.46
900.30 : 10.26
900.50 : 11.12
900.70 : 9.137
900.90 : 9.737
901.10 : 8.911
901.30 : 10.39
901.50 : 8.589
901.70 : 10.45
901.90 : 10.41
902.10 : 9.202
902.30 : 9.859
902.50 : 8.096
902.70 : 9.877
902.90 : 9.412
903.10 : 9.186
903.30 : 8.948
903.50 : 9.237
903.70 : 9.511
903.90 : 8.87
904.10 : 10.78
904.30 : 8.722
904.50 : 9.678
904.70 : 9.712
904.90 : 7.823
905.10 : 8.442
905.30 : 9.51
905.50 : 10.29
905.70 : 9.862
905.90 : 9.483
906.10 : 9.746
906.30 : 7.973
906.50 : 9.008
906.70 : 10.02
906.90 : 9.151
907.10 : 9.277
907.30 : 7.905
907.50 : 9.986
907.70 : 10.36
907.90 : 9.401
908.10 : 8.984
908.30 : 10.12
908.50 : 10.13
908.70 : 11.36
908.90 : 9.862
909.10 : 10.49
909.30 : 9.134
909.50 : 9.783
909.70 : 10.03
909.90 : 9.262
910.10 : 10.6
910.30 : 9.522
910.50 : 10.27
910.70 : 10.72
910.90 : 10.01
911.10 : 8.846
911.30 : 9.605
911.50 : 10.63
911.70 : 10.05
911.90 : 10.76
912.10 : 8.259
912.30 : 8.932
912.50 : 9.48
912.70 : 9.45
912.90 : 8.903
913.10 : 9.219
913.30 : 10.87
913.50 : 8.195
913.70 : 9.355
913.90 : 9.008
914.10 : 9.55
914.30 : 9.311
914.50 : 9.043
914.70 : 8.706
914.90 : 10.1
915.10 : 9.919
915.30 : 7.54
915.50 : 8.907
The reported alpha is 0.03 mag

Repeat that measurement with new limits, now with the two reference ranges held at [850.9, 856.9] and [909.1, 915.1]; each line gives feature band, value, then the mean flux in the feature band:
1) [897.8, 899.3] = 0.07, 8.88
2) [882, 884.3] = 0.10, 8.53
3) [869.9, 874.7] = 0.05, 8.77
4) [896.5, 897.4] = 0.10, 8.65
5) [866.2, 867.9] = 0.06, 8.67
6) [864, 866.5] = 0.09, 8.43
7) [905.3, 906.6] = 0.01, 9.4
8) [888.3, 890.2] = 0.07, 8.76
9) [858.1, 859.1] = -0.05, 9.47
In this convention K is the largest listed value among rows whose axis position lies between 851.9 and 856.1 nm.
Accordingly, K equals 10.37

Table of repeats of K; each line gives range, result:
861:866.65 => 11.04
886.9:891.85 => 12.67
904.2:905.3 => 9.712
